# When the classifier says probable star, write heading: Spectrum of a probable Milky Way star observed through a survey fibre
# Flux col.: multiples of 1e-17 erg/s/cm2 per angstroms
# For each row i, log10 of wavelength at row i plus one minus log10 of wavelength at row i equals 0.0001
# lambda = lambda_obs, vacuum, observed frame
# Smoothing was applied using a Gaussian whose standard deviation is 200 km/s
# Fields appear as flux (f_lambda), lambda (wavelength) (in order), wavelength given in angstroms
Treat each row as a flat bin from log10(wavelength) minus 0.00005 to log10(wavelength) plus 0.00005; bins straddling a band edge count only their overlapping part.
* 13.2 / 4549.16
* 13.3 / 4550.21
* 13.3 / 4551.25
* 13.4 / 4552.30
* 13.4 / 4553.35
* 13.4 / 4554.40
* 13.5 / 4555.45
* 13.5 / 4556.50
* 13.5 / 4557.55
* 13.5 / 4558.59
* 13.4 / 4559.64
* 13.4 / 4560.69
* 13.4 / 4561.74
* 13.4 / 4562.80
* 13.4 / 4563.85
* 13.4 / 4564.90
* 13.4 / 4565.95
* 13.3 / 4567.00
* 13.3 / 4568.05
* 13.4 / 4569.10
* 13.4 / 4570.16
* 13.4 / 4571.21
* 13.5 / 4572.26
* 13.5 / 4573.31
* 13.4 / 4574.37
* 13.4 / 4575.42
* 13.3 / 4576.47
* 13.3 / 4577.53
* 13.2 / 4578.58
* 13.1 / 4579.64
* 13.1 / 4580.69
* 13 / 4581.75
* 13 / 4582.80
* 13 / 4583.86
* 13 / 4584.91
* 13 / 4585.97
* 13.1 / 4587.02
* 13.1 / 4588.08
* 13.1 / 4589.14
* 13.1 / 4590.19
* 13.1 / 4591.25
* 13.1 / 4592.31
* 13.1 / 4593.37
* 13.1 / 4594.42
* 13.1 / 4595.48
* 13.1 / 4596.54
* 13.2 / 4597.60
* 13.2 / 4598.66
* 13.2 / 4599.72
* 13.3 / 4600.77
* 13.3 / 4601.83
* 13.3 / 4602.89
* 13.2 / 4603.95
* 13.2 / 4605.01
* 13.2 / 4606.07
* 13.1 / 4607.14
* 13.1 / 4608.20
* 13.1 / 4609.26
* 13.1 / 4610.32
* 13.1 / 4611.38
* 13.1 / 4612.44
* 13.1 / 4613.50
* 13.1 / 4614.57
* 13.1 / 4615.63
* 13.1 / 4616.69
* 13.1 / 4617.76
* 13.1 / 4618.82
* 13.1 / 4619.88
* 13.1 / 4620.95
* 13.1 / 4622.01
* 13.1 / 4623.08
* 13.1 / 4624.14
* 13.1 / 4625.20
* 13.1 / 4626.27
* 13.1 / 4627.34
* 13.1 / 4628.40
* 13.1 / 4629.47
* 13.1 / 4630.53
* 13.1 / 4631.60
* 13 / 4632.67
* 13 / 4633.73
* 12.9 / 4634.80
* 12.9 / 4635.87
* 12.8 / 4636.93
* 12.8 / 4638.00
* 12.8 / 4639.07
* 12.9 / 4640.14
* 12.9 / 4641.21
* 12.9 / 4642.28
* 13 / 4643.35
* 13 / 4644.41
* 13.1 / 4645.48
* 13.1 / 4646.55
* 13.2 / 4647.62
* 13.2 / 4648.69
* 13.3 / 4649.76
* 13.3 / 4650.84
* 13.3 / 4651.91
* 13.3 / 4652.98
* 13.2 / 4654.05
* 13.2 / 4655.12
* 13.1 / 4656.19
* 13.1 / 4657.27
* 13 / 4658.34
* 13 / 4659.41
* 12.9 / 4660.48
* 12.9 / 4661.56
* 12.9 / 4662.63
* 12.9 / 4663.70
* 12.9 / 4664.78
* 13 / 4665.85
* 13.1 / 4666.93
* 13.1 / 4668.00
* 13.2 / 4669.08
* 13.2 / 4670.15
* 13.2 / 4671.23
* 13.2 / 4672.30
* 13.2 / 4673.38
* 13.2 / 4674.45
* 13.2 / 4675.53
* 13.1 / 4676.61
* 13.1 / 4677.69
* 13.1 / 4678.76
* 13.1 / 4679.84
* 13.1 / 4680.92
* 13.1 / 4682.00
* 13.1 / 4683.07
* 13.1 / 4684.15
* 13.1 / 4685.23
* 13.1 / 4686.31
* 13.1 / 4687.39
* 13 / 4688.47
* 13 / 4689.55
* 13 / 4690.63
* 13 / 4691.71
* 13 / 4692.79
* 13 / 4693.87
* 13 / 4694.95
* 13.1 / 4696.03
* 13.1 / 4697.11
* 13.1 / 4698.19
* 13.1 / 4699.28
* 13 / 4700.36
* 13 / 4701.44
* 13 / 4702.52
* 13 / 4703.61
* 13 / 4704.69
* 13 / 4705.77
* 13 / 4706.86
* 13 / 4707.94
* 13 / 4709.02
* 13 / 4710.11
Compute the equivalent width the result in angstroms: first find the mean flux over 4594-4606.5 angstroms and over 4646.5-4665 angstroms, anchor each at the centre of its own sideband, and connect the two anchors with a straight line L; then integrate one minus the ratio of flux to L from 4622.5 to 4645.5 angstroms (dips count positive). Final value 0.26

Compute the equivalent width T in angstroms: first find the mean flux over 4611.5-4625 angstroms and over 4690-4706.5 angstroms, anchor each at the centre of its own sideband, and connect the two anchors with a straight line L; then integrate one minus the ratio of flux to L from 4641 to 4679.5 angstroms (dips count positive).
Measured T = -0.12 angstroms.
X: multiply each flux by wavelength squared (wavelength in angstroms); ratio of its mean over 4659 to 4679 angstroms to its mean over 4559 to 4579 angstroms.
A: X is 1.02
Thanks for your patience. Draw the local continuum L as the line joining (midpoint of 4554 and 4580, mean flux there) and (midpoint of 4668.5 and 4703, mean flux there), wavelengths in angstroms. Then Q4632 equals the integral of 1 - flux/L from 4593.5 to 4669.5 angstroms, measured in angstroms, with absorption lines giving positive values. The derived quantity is 0.82 angstroms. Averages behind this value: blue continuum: 13.4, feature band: 13.1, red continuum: 13.1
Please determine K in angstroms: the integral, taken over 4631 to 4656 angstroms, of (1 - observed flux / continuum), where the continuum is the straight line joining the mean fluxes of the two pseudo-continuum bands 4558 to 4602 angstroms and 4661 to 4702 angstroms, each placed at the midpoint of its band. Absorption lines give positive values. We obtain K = 0.2 angstroms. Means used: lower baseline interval 13.2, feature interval 13.1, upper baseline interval 13.1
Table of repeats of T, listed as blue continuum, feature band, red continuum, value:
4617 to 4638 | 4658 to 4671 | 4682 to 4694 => 0.04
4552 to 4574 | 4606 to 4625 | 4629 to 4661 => 0.12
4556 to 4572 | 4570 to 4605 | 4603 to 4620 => 0.21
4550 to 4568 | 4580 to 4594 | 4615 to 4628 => 0.22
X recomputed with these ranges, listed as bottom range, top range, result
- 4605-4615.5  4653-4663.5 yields 1.02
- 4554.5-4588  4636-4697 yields 1.02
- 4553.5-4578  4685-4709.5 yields 1.03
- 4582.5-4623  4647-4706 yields 1.03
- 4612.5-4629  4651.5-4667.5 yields 1.01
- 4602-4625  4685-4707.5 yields 1.03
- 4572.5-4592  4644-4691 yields 1.03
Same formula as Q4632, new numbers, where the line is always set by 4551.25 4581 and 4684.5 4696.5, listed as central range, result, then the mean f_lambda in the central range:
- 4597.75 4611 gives 0.08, 13.2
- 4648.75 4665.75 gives 0.05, 13.1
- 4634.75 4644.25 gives 0.21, 12.9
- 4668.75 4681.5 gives -0.08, 13.2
